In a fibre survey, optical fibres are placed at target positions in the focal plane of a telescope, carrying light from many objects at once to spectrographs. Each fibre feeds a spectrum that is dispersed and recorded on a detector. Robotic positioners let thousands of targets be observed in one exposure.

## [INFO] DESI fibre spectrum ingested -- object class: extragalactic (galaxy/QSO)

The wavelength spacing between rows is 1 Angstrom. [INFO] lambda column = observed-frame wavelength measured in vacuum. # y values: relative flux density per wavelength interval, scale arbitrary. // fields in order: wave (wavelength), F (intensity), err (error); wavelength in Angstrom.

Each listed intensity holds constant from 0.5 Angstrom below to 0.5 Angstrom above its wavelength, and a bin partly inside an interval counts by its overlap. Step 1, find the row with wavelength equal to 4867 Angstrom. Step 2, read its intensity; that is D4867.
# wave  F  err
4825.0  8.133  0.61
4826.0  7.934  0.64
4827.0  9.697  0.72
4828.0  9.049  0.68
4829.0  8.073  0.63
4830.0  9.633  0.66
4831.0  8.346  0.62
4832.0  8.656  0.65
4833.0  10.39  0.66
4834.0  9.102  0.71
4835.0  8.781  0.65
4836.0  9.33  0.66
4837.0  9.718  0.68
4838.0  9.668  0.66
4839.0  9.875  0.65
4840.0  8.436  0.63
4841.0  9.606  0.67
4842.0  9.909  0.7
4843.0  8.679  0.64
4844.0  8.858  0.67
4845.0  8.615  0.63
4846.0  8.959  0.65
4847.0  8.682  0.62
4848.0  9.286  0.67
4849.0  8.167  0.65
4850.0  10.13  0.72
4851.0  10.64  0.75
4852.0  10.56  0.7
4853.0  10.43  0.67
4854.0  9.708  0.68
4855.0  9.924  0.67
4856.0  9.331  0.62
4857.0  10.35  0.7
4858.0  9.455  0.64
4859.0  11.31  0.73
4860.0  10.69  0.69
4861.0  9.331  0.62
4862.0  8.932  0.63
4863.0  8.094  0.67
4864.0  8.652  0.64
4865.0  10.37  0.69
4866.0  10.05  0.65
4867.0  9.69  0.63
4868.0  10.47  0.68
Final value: 9.69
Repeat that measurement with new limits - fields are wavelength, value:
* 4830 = 9.633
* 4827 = 9.697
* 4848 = 9.286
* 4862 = 8.932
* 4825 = 8.133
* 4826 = 7.934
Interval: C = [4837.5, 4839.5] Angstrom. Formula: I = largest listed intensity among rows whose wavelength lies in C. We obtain 9.875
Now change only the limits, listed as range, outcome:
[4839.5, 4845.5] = 9.909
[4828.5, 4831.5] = 9.633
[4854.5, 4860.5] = 11.31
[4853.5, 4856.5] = 9.924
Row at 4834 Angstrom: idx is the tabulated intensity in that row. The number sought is 9.102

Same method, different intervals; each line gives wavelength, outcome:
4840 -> 8.436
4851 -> 10.64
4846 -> 8.959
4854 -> 9.708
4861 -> 9.331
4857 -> 10.35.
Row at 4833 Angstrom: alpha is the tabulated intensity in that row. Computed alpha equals 10.39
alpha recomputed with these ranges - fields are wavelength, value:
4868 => 10.47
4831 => 8.346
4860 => 10.69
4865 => 10.37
